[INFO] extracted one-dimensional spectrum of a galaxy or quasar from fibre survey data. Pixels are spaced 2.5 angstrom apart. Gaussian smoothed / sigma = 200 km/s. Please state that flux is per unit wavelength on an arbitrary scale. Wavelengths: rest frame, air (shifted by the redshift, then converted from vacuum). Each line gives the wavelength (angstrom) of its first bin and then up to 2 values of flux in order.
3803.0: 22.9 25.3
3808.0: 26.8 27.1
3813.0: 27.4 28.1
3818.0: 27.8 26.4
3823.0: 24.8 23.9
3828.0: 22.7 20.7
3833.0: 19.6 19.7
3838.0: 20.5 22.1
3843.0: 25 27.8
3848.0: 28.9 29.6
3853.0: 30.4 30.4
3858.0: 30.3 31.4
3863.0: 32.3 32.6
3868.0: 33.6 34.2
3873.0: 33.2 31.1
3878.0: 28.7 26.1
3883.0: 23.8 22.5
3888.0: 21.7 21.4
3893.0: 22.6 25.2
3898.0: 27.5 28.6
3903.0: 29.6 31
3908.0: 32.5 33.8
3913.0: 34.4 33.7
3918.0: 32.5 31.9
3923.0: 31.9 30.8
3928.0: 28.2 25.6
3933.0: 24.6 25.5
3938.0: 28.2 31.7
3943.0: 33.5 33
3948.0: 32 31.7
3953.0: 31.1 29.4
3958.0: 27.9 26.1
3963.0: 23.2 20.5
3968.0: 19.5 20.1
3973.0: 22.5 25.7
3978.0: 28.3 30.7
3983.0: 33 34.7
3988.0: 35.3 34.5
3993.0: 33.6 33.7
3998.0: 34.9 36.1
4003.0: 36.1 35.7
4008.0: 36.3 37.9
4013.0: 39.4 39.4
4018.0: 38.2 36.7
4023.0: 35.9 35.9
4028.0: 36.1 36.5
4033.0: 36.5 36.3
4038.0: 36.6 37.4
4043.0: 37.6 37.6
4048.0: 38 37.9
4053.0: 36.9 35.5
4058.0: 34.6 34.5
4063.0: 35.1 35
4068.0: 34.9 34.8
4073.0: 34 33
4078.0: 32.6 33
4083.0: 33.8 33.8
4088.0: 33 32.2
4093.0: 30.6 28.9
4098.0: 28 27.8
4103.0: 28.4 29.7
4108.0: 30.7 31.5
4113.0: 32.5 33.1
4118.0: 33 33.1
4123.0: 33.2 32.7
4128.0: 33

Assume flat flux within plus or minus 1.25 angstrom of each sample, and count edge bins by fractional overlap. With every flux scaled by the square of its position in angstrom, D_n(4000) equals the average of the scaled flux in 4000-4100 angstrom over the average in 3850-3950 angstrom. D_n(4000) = 1.3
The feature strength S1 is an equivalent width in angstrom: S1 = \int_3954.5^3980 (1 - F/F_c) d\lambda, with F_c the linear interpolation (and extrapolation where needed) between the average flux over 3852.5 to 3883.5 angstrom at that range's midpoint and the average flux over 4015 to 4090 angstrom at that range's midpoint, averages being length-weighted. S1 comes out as 6.8 angstrom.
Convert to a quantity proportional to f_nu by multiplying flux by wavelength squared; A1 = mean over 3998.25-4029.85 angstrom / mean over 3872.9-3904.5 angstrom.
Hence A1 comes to 1.51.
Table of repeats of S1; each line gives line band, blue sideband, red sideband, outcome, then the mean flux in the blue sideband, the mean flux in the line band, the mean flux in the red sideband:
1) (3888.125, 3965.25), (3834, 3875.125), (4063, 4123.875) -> 2.0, 28.9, 29.1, 32.2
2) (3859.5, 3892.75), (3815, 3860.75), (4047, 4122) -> -2.2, 25.6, 28.5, 33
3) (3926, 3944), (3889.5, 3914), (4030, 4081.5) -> 1.2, 28.7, 28.2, 35.6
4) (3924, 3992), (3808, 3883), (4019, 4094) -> 6.7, 27.4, 28.5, 35.2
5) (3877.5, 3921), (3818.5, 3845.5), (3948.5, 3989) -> -5.0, 22.9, 28.1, 27.5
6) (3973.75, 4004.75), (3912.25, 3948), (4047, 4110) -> -1.4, 30.4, 32.9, 33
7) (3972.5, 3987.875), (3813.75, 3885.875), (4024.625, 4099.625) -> 0.9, 27.2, 29.9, 34.6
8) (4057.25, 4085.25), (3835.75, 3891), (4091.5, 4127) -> -3.3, 28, 34.1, 31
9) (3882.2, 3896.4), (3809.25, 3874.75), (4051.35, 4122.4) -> 2.8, 27.4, 22.8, 32.7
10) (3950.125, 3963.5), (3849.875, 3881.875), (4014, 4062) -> 2.3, 31.1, 28.3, 36.7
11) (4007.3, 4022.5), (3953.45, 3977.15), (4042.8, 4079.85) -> -4.1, 24.2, 37.9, 35.4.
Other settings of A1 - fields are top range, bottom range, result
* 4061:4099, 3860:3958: 1.21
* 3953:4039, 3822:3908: 1.29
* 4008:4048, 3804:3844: 1.70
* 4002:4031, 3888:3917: 1.36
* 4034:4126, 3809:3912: 1.37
